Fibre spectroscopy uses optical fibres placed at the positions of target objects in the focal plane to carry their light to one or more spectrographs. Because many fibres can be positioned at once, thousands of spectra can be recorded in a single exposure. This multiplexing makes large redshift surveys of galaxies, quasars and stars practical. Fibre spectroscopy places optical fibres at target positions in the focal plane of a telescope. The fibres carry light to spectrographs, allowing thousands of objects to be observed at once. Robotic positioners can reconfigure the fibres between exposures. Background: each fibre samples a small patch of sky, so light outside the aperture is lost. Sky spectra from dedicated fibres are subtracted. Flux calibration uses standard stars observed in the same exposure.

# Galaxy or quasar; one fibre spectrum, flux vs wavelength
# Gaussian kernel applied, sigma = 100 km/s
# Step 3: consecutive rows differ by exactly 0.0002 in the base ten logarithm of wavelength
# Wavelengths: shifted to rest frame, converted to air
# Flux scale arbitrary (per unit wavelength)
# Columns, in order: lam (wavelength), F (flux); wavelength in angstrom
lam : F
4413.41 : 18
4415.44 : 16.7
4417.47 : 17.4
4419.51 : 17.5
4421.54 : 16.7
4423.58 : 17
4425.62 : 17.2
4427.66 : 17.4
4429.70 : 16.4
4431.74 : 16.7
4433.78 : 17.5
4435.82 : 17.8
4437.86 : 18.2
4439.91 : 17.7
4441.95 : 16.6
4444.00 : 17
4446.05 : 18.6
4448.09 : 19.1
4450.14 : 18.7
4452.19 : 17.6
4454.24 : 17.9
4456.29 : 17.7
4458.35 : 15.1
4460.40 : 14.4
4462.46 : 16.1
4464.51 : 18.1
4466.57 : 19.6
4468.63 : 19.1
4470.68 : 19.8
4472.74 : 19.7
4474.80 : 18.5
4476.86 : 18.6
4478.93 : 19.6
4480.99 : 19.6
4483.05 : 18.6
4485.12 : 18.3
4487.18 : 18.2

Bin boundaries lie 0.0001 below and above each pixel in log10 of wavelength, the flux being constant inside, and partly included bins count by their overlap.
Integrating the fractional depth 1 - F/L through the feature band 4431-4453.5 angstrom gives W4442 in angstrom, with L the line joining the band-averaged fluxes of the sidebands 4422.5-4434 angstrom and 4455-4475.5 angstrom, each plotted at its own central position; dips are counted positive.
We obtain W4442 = -0.6 angstrom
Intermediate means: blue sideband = 17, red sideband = 17.8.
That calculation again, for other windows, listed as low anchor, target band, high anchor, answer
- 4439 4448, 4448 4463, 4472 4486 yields 0.9 angstrom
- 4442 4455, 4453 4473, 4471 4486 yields 0.9 angstrom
